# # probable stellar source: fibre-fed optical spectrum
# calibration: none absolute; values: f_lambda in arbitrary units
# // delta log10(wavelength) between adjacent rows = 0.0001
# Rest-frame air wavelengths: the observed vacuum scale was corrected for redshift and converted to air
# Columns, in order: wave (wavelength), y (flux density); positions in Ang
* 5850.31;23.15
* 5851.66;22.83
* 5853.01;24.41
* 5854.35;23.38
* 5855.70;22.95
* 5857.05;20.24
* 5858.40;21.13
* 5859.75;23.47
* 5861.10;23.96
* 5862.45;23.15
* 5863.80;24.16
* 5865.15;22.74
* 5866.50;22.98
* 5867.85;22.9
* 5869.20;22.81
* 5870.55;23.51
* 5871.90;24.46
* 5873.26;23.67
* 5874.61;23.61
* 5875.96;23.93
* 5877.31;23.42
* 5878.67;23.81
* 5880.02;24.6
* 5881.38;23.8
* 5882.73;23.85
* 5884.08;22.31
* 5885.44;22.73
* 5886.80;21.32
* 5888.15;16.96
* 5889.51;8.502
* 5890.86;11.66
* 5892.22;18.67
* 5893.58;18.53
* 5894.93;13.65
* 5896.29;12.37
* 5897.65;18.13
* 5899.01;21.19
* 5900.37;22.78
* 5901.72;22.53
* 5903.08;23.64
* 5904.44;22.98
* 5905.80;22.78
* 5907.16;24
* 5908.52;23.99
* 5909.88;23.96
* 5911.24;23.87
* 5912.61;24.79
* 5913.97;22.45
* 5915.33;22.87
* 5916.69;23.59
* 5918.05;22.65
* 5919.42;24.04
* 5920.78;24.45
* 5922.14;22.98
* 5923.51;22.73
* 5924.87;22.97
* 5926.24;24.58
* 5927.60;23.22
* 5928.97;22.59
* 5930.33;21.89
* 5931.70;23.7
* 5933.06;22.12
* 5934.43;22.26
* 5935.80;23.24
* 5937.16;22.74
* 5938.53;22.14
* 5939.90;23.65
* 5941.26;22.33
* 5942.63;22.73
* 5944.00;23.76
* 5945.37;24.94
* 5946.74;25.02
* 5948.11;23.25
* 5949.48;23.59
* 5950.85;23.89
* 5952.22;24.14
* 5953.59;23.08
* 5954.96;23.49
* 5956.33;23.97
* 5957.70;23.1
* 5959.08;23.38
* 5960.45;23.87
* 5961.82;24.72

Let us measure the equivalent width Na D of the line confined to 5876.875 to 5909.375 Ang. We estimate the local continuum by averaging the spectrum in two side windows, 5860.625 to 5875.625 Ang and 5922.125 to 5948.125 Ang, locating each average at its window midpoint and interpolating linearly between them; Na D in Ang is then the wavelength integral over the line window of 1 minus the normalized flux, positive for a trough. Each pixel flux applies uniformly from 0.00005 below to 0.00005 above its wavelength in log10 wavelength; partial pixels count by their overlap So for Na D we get 4.2 Ang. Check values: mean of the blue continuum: 23.5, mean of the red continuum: 23.1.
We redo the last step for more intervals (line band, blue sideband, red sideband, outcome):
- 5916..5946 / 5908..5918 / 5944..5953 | 0.9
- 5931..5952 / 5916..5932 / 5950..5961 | 0.1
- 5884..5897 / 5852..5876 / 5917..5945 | 3.8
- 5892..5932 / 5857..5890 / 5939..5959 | 1.6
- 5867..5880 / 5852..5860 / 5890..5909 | -1.4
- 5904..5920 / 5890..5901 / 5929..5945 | -3.5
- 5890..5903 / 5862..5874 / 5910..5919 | 3.1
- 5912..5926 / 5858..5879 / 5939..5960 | 0.1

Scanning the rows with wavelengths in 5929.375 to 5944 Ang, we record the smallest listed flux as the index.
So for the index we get 21.89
